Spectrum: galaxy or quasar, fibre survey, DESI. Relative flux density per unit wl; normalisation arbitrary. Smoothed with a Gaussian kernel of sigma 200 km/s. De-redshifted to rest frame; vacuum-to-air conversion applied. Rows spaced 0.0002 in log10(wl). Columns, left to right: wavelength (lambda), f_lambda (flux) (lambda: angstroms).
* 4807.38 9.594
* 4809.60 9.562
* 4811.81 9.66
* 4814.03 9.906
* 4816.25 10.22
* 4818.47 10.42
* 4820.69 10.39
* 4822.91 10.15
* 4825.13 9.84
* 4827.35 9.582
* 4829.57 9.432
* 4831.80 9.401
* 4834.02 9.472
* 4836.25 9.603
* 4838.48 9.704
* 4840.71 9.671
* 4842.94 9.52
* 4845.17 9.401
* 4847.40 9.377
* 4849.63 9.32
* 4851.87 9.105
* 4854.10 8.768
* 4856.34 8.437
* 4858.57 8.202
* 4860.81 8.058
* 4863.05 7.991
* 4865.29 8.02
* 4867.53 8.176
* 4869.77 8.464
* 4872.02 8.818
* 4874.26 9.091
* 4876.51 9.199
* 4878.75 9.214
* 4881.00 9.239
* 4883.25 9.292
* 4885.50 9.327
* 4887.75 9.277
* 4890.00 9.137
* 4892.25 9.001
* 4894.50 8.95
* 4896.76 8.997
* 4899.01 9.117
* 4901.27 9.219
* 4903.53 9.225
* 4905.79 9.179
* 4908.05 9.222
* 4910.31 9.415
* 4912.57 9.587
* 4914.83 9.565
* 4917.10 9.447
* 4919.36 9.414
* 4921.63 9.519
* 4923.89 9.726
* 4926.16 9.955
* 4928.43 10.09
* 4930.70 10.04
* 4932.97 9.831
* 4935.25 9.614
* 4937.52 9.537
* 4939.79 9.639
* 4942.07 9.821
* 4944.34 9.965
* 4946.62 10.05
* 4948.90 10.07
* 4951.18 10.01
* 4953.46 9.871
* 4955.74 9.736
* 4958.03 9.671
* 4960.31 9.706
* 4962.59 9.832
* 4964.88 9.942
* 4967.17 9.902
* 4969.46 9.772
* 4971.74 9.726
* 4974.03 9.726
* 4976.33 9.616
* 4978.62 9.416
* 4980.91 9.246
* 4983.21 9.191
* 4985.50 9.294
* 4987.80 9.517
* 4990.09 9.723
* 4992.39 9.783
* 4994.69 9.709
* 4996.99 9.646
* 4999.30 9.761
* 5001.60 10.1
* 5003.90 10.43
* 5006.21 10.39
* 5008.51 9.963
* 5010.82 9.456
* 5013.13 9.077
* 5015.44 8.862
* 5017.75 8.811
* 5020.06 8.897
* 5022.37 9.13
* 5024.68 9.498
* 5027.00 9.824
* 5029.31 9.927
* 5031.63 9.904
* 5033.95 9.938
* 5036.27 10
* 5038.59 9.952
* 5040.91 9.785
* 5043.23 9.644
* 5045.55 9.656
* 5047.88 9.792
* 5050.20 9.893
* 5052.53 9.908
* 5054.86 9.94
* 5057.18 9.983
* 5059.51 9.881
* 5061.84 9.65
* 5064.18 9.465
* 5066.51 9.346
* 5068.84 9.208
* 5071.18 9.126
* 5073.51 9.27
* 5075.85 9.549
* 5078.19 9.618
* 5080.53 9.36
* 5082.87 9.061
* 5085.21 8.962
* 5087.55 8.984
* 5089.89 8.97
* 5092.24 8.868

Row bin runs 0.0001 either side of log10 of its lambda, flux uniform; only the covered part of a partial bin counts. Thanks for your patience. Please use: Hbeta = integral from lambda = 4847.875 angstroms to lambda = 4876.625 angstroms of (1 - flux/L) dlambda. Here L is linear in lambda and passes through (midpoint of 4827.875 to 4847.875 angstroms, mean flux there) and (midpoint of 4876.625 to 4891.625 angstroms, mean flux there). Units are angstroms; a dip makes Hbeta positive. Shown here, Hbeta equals 2.41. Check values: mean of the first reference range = 9.51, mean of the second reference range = 9.24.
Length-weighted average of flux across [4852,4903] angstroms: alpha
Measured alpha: 8.83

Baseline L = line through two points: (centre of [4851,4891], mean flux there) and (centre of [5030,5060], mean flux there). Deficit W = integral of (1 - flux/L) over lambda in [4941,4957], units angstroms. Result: -1.2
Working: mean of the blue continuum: 8.77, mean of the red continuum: 9.87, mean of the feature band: 9.93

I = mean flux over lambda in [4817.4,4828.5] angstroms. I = 10.1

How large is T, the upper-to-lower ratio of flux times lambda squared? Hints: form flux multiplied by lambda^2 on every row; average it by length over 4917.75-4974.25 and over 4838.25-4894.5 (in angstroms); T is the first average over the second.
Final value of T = 1.13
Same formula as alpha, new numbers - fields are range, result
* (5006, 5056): 9.63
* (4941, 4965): 9.88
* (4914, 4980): 9.76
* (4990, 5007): 9.94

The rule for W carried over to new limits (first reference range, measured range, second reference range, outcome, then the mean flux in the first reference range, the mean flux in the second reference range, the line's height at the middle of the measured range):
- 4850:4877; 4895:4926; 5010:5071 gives -1.95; 8.53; 9.59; 8.81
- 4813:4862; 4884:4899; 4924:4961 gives 0.83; 9.45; 9.85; 9.65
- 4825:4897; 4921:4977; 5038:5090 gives -3.39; 9.05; 9.53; 9.26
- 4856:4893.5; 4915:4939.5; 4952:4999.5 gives -1.27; 8.77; 9.66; 9.23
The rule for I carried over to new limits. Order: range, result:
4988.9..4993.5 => 9.76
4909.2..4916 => 9.52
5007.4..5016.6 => 9.33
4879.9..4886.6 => 9.28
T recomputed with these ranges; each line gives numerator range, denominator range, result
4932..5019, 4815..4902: 1.11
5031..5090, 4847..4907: 1.16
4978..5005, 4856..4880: 1.19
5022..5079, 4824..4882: 1.16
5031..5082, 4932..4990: 1.03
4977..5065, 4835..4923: 1.13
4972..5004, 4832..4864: 1.13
